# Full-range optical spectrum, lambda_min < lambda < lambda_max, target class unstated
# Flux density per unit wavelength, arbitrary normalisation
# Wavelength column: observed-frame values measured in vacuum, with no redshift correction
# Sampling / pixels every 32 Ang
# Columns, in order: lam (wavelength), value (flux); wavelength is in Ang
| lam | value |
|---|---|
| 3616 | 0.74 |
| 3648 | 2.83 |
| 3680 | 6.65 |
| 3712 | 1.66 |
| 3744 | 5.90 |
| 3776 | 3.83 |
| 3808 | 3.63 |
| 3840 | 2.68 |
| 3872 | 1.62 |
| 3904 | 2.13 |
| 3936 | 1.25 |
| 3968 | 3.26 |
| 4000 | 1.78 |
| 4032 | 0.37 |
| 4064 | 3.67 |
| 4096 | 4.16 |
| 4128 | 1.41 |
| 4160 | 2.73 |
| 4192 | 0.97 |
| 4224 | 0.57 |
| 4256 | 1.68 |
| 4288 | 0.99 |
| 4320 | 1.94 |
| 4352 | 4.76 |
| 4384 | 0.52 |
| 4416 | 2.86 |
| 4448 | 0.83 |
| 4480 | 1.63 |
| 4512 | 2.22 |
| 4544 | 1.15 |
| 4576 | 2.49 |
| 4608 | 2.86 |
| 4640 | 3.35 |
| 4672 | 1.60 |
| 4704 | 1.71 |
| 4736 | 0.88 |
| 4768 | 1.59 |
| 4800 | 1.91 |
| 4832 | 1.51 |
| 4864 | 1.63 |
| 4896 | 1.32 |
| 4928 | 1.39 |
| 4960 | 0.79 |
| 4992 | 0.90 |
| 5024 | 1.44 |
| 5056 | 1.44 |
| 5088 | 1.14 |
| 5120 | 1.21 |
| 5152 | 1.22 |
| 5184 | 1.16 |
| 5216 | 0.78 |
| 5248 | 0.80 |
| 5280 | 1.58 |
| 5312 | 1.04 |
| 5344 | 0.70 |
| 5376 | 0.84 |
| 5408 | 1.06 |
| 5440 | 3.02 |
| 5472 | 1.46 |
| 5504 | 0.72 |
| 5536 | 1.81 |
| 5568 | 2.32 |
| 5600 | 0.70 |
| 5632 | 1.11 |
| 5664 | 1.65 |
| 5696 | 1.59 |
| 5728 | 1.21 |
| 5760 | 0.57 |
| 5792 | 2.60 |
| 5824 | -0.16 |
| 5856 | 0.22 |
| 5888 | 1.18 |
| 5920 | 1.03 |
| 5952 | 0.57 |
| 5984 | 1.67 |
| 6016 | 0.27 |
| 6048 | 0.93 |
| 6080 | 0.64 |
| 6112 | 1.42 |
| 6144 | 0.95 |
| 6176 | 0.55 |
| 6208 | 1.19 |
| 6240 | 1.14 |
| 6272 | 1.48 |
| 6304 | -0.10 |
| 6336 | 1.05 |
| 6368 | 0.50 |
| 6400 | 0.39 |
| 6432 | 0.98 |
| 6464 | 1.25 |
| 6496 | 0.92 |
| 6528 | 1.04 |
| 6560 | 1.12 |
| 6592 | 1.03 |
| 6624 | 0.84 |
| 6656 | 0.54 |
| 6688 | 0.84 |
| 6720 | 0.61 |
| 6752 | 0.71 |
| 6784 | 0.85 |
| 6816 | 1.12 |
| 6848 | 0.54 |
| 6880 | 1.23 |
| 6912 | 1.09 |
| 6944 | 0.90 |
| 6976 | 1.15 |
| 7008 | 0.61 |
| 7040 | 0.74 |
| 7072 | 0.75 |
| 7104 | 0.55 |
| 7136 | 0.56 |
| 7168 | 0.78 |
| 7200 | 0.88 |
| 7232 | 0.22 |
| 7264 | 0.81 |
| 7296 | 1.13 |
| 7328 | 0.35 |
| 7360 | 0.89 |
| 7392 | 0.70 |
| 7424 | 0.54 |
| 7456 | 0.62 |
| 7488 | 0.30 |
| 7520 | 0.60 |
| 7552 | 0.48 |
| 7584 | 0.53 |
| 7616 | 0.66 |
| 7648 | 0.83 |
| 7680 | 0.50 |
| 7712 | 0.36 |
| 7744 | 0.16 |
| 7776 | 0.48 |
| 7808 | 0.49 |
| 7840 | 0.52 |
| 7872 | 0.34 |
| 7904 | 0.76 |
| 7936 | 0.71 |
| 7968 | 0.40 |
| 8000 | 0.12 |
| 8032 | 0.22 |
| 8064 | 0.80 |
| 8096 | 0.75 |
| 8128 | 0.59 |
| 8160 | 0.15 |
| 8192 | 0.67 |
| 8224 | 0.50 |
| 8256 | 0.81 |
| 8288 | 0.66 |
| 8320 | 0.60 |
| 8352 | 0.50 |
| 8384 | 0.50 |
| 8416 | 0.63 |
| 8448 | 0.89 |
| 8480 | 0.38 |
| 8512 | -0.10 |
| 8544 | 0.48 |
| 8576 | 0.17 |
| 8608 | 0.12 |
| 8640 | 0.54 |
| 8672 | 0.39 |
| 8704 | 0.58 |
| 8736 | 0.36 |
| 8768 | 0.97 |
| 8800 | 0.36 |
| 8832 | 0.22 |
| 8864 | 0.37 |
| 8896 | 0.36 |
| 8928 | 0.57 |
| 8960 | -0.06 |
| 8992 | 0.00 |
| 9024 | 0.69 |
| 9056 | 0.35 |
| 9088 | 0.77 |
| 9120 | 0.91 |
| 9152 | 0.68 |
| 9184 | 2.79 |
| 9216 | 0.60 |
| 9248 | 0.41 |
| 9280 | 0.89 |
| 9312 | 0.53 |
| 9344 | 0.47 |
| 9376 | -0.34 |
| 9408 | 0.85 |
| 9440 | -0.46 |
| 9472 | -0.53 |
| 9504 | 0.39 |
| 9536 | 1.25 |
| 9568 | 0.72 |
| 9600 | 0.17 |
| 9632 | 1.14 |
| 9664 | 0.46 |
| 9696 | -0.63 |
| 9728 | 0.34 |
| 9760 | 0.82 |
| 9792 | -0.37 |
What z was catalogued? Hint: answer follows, 1.46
